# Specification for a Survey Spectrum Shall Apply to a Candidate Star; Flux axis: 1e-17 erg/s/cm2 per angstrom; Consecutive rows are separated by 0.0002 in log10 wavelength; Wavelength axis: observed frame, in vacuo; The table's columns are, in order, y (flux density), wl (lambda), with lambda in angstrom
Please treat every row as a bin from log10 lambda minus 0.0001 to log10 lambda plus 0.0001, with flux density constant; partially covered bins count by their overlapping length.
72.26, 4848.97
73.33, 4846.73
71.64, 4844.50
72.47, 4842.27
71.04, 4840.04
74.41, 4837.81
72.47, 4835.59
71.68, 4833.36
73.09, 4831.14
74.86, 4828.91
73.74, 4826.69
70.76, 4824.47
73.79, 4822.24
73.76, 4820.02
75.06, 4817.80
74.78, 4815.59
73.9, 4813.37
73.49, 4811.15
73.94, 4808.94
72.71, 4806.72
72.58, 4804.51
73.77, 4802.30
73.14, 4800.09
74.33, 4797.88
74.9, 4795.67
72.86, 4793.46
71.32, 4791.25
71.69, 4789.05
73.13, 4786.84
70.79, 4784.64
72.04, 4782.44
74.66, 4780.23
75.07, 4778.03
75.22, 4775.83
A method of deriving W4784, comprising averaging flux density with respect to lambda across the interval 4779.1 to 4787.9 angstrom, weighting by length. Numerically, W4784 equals 72.7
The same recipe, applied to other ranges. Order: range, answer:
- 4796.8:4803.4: 73.8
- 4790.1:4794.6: 72.1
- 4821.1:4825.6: 72.2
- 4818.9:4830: 73.4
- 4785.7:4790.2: 72.5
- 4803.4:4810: 73.1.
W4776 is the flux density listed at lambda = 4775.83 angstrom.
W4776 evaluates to 75.22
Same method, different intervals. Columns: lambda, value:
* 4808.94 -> 73.94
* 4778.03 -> 75.07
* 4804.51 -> 72.58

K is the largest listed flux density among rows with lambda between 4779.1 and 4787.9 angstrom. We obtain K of 74.66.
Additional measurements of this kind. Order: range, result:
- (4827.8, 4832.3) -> 74.86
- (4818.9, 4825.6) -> 73.79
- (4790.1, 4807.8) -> 74.9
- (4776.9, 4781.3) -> 75.07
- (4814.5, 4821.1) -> 75.06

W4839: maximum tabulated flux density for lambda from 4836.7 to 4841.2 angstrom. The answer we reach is 74.41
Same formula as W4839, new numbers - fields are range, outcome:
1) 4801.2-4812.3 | 73.94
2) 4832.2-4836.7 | 72.47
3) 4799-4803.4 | 73.77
